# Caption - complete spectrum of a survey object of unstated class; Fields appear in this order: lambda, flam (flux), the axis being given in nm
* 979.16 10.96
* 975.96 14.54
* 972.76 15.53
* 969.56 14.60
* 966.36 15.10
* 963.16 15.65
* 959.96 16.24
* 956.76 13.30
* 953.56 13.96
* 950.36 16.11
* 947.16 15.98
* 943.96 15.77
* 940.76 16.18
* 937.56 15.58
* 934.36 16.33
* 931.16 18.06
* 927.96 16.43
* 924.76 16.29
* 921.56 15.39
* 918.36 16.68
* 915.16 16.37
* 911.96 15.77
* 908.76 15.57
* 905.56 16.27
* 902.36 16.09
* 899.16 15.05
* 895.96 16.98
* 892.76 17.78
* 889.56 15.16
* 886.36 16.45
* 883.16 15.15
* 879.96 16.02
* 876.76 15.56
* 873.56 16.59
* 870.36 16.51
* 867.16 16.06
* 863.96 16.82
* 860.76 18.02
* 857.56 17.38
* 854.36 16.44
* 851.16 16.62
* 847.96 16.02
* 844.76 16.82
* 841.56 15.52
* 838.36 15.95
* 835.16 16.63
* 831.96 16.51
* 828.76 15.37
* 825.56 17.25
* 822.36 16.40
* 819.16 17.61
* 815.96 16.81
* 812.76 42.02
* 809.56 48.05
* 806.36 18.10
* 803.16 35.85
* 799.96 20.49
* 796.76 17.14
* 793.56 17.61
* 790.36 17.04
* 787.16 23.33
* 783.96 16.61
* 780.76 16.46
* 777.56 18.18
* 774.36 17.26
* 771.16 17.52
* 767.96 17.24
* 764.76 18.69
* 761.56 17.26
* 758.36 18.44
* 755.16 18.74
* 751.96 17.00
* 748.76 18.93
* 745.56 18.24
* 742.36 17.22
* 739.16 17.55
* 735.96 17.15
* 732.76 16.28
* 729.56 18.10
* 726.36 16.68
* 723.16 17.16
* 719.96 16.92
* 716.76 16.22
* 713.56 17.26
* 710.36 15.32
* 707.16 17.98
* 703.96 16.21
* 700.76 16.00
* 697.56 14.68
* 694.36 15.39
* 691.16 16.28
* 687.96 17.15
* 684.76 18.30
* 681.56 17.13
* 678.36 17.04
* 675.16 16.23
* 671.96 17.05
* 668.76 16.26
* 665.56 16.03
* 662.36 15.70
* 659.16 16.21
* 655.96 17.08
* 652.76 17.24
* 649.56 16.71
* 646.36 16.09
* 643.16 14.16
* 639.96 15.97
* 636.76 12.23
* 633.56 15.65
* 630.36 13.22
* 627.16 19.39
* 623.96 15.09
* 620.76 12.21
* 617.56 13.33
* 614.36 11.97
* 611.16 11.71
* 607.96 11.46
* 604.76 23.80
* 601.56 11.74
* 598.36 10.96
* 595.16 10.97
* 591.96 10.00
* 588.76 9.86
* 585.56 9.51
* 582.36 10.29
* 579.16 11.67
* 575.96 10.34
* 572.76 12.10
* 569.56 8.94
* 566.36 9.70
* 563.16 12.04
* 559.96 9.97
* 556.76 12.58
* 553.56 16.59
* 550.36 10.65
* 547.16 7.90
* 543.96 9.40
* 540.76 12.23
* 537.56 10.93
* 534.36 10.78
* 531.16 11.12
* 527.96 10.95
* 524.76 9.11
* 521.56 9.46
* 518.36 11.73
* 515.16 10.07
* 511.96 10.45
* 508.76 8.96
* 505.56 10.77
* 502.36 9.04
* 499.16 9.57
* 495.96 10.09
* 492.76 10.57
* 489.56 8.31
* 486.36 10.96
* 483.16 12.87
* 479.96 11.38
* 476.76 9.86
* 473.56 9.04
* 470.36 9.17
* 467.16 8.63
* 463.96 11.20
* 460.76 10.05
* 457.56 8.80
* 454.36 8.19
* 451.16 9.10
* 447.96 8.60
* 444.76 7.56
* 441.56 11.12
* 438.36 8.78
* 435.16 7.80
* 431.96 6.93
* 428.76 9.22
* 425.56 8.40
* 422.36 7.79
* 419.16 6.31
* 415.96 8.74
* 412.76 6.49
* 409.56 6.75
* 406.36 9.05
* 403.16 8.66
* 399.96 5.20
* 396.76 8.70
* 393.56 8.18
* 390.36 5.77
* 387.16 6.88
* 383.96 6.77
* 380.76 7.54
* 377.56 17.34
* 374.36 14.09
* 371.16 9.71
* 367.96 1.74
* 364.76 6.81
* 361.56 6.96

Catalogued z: 0.620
